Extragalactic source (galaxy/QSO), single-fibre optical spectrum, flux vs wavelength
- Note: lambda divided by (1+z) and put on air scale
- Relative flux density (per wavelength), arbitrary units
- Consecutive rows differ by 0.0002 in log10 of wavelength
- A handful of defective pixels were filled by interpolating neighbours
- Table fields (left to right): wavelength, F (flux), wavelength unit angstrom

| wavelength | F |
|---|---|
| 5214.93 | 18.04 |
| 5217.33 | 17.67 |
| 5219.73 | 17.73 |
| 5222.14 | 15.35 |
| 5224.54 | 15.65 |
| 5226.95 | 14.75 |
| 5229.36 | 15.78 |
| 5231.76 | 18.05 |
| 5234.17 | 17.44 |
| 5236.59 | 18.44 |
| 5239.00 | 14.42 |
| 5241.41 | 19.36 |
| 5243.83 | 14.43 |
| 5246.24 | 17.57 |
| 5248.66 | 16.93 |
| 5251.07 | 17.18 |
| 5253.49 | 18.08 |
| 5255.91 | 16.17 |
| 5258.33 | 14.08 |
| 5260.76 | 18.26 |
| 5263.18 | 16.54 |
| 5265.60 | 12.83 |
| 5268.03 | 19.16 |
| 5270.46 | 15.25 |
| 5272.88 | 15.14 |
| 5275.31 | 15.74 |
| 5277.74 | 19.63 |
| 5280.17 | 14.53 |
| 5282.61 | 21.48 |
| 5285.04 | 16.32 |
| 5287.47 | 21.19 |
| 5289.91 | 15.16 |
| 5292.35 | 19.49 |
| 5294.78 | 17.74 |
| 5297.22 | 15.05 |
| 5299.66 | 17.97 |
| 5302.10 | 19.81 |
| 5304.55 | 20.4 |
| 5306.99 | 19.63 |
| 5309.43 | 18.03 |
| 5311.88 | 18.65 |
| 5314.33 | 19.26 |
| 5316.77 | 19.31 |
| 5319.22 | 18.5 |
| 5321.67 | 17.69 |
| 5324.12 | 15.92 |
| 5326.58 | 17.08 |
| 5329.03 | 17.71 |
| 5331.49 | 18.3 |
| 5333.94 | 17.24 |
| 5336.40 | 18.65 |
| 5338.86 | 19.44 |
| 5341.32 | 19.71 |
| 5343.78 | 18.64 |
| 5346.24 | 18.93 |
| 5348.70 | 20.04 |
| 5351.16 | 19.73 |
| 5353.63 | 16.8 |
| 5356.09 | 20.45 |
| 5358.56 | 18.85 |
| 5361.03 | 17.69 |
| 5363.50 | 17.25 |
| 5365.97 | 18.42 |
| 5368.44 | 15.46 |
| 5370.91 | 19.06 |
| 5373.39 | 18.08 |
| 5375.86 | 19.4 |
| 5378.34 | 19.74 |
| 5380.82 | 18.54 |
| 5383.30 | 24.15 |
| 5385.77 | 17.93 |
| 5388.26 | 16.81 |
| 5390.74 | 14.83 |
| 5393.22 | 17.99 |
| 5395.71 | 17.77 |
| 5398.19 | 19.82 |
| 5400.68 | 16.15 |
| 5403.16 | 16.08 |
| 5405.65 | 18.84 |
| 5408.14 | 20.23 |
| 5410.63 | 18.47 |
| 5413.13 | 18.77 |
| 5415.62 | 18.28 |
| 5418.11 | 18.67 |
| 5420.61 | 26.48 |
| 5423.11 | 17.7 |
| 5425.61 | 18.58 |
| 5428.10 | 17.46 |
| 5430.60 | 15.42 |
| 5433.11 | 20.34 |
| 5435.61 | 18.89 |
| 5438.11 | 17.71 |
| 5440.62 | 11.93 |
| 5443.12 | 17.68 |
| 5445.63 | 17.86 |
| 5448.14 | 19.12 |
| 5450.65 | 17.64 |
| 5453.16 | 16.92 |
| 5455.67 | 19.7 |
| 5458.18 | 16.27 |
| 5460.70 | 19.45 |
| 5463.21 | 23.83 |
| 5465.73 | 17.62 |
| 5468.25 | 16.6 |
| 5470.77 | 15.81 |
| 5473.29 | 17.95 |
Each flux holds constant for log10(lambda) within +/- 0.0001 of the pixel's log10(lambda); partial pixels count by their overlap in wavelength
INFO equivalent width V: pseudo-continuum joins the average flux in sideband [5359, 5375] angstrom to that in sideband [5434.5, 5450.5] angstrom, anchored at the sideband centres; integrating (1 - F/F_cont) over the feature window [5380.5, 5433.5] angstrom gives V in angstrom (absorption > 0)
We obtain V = -3.4 angstrom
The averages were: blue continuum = 17.8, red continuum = 17.2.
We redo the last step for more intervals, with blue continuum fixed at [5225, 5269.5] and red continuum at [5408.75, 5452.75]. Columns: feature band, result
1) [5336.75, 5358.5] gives -2.0 angstrom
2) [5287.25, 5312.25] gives -1.8 angstrom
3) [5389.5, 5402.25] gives 0.5 angstrom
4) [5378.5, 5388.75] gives -1.0 angstrom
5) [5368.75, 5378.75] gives -0.5 angstrom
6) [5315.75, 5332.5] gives -0.4 angstrom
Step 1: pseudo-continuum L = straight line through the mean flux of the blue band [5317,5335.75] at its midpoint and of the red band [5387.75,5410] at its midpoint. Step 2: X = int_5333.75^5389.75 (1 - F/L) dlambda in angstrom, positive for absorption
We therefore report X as -3.5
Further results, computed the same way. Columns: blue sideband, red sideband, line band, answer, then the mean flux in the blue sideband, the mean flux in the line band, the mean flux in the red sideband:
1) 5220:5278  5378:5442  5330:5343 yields -0.9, 16.5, 18.6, 18.3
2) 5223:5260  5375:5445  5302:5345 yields -2.7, 16.6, 18.5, 18.4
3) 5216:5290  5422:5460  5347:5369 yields -1.5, 16.8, 18.4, 17.6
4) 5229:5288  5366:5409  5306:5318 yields -1.0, 16.9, 19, 18.3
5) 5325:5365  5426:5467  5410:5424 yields -1.3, 18.5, 19.8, 18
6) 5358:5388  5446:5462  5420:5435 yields -0.5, 18.6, 19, 18.2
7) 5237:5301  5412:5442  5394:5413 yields -0.1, 16.9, 18.2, 18.3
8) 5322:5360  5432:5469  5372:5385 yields -1.1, 18.5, 19.9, 18.1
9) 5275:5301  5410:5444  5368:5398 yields -0.5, 17.7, 18.4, 18.3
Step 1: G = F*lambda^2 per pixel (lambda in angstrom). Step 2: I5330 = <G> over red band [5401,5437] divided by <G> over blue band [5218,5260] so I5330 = 1.21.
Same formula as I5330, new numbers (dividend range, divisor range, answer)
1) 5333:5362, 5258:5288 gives 1.15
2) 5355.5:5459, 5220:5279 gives 1.17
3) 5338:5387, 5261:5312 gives 1.11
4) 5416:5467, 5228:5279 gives 1.19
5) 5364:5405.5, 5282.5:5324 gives 1.02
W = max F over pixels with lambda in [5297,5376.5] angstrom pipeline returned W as 20.45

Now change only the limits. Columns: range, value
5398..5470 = 26.48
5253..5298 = 21.48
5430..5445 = 20.34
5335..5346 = 19.71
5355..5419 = 24.15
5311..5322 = 19.31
